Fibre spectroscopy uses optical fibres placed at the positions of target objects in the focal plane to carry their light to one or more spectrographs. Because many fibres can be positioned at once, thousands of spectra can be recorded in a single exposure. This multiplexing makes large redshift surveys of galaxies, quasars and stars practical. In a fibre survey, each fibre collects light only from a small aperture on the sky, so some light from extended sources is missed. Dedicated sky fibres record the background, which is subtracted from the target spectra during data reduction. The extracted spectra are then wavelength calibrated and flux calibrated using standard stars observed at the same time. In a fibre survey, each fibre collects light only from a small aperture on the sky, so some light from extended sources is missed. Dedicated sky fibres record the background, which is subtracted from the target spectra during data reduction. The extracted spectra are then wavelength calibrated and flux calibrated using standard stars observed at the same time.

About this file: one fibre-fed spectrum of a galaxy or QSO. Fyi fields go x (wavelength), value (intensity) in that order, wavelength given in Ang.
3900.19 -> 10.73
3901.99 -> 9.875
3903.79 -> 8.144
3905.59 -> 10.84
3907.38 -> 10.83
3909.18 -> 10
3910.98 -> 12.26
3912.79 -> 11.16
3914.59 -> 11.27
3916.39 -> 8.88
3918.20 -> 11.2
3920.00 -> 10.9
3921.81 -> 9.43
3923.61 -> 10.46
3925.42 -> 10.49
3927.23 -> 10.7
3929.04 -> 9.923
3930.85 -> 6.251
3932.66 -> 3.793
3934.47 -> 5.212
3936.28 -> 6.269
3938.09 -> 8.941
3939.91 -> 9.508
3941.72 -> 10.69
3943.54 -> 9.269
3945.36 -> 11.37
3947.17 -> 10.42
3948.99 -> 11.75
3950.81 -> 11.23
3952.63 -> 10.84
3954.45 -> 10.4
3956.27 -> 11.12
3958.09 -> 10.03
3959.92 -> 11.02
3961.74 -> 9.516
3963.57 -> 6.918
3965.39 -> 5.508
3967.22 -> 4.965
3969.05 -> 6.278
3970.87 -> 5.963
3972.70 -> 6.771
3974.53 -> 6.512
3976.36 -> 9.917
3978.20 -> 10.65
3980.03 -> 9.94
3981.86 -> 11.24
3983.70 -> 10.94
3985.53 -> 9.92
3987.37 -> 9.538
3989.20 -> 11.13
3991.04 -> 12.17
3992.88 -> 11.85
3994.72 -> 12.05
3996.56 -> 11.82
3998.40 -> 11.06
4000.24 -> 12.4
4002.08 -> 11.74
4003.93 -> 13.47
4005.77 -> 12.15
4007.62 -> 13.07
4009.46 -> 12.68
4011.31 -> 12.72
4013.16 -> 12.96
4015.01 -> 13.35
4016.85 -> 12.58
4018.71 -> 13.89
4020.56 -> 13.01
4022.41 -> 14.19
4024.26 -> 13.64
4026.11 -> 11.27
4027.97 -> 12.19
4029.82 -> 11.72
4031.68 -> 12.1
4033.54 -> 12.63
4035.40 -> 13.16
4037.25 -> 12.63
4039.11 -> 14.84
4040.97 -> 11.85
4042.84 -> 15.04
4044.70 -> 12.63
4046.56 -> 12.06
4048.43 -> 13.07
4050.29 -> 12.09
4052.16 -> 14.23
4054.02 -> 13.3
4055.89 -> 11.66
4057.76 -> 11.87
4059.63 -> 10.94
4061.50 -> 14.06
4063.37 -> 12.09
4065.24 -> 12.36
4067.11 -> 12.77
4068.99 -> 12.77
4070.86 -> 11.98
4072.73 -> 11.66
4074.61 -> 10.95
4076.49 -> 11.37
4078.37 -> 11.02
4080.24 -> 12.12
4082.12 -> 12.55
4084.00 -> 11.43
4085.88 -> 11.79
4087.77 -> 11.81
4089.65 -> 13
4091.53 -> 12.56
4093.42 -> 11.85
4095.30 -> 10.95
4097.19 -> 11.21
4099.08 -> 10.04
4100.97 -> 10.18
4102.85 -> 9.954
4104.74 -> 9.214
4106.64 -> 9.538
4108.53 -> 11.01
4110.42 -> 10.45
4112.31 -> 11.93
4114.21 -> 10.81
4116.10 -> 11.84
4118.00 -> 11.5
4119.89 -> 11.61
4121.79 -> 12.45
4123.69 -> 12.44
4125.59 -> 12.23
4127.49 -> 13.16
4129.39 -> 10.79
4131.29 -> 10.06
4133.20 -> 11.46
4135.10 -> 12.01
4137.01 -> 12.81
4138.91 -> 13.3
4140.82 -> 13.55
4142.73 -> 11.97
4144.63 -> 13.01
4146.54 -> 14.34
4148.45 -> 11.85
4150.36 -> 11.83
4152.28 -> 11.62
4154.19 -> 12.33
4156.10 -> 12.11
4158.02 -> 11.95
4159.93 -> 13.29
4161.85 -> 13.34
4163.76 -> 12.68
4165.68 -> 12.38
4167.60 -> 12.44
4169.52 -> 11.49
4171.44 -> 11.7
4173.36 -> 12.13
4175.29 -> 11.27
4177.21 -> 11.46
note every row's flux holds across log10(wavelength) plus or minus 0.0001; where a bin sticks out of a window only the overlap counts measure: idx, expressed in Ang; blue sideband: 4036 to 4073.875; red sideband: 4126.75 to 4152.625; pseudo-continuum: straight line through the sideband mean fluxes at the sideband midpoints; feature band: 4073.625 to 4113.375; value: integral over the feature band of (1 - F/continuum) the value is 4.2 Ang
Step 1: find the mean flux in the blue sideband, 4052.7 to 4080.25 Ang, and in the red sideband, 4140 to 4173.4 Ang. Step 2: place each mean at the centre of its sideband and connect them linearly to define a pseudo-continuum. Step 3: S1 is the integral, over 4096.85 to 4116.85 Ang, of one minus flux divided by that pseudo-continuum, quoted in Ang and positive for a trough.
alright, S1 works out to 2.8 Ang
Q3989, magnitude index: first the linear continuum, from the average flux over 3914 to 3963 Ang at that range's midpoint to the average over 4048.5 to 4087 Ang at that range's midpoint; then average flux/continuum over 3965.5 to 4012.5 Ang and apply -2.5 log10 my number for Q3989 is 0.031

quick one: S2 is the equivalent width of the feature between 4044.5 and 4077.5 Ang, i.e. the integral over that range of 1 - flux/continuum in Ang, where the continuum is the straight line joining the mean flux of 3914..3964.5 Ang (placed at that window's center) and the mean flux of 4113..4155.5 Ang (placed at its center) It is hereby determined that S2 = -3.4 Ang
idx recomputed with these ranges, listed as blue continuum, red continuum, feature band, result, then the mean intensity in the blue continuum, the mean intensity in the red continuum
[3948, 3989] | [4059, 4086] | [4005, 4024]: -4.8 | 9.17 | 12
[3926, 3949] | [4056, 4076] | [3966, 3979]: 3.3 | 8.69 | 12.1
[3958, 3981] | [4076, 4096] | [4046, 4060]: -2.2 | 7.93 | 11.9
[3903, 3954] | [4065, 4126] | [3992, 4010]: -3.0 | 9.72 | 11.5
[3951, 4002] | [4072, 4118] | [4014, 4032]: -4.4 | 9.71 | 11.2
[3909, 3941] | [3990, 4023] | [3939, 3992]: 6.6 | 9.25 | 12.6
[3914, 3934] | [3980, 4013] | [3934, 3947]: 1.2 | 9.27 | 11.7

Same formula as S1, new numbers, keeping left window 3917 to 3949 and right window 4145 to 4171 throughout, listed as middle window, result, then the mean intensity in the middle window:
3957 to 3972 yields 3.2 Ang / 7.56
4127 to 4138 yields 0.4 Ang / 11.7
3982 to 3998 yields -1.9 Ang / 11.2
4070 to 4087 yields -0.6 Ang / 11.7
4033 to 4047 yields -3.2 Ang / 13.2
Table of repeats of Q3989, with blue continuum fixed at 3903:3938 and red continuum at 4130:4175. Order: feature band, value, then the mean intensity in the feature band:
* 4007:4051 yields -0.20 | 12.9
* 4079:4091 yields -0.06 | 12.1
